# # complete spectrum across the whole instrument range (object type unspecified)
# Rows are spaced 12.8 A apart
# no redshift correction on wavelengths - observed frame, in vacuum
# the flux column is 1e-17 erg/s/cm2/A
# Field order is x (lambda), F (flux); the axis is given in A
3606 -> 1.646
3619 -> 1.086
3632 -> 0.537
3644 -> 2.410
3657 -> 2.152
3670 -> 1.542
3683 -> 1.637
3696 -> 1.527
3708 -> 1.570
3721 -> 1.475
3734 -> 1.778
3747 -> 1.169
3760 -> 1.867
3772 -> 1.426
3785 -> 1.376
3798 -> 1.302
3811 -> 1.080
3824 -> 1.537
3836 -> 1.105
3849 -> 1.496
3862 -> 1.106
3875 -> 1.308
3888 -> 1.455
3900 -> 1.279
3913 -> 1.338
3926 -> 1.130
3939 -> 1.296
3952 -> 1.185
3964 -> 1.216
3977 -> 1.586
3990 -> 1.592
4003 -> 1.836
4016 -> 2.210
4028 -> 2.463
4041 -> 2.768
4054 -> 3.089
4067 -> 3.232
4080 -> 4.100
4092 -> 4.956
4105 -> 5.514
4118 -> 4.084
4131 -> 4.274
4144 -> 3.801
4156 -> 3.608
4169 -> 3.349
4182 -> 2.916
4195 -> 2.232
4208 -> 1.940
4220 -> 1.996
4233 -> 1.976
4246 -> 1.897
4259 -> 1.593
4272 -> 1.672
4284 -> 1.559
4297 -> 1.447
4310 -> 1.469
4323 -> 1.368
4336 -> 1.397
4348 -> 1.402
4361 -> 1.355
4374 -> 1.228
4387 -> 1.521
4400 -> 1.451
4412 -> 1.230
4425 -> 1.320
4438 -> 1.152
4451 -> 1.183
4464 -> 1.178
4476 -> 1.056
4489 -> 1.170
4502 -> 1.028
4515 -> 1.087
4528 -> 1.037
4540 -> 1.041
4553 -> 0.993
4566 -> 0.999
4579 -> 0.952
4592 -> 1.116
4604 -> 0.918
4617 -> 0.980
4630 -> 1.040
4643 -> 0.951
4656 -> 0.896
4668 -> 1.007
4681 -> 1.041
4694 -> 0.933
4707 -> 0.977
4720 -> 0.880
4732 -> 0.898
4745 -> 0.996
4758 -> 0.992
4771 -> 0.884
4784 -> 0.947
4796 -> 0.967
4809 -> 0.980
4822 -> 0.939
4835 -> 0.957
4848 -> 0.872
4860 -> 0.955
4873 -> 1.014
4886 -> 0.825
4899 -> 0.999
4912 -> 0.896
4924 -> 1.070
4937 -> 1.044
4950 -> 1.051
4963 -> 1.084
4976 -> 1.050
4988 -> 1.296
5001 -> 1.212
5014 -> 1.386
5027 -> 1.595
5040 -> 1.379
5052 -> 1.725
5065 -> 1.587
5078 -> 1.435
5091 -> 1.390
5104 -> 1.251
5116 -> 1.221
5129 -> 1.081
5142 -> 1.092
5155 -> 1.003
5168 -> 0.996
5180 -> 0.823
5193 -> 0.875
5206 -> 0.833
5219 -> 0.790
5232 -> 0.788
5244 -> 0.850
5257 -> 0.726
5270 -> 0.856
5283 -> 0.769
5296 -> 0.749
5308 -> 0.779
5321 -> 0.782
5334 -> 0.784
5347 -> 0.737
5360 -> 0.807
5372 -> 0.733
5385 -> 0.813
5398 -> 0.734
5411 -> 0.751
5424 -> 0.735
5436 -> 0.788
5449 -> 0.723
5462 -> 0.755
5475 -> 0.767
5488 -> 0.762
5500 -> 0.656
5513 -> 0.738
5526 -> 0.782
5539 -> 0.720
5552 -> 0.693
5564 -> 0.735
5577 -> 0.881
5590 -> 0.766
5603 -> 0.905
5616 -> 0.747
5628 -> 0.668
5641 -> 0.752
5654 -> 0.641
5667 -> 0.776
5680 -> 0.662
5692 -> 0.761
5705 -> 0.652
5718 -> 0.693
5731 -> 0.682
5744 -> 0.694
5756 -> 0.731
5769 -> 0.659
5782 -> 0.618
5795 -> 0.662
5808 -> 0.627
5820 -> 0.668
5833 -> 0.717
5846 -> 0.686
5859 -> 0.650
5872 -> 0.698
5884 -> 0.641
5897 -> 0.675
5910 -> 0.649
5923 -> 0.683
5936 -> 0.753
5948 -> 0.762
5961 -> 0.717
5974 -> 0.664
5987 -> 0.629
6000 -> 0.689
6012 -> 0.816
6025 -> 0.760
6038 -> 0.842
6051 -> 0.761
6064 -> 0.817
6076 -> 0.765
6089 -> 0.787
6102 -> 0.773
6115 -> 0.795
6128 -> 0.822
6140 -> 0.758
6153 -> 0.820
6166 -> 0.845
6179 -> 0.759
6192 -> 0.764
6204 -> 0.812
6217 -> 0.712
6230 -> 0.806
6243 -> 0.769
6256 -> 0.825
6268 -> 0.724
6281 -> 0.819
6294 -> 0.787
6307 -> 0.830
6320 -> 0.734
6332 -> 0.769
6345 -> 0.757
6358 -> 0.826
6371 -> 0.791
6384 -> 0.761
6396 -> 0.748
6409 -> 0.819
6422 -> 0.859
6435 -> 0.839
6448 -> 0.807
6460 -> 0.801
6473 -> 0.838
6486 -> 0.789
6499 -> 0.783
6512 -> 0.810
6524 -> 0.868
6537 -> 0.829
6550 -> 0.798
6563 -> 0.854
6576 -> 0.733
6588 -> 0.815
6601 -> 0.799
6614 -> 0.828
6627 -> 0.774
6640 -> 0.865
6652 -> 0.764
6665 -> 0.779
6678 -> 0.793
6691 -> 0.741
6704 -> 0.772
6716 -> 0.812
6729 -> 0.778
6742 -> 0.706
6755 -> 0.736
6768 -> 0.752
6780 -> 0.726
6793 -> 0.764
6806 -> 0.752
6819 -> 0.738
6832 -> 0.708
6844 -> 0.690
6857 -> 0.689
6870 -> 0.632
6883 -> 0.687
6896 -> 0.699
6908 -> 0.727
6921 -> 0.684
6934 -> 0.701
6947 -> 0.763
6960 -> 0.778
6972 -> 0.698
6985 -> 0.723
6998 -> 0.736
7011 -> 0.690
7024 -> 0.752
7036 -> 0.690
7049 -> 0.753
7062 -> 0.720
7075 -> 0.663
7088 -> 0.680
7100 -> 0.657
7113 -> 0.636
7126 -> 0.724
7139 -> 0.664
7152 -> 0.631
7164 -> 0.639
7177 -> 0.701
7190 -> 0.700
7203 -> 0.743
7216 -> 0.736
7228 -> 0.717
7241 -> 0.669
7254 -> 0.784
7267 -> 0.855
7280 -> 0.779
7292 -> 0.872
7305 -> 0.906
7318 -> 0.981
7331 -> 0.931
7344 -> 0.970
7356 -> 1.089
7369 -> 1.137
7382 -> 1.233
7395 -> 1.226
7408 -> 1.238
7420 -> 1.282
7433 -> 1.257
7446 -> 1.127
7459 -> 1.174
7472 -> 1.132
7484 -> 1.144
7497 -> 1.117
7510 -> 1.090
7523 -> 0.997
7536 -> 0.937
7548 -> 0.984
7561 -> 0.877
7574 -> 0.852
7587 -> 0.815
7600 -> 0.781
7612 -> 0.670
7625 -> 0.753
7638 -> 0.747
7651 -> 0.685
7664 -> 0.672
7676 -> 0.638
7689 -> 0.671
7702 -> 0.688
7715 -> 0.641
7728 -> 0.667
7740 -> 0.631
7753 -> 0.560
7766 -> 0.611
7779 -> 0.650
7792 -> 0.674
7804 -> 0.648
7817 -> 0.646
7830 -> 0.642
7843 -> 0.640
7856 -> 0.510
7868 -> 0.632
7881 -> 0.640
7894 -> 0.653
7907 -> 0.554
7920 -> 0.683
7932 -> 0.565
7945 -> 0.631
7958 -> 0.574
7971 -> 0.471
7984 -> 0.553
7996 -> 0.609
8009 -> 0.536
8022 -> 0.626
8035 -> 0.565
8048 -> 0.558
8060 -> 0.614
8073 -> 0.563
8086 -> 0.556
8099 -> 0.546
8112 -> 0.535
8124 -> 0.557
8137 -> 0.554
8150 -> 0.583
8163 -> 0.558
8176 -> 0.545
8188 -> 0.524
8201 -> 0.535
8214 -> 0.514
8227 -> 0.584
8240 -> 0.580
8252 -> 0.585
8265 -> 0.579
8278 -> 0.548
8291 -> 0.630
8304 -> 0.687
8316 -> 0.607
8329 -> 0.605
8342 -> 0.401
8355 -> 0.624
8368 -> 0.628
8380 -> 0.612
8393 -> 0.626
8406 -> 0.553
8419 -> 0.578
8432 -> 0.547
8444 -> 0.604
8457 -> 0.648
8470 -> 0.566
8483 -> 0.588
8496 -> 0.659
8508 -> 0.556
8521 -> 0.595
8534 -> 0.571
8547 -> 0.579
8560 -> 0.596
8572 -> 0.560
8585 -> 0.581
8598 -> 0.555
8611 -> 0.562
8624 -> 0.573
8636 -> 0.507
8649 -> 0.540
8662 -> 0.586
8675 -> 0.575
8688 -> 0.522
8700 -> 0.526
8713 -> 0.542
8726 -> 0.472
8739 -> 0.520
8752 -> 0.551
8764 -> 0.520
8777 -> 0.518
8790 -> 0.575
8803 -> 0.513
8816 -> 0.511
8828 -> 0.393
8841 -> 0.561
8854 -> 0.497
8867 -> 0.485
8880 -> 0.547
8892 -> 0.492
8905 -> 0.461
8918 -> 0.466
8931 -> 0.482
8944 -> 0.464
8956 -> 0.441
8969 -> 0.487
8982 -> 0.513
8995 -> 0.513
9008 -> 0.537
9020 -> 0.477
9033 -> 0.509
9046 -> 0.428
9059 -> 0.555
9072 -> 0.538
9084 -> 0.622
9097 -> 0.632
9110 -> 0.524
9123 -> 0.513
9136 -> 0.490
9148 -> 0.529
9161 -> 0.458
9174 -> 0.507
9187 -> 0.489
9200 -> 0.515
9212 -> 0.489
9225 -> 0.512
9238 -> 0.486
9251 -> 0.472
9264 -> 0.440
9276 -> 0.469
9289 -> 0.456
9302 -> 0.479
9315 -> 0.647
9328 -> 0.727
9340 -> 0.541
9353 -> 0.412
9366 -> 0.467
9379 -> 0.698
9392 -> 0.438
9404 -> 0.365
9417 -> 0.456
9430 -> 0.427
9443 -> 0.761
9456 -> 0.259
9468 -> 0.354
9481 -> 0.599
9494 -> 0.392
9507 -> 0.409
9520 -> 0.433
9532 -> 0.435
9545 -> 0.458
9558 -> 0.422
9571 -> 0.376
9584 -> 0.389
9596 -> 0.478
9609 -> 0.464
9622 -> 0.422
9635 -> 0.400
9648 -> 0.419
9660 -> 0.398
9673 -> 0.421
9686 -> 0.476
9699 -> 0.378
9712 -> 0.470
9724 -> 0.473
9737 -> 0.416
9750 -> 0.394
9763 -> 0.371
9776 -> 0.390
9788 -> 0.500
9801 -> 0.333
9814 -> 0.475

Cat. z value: 1.654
